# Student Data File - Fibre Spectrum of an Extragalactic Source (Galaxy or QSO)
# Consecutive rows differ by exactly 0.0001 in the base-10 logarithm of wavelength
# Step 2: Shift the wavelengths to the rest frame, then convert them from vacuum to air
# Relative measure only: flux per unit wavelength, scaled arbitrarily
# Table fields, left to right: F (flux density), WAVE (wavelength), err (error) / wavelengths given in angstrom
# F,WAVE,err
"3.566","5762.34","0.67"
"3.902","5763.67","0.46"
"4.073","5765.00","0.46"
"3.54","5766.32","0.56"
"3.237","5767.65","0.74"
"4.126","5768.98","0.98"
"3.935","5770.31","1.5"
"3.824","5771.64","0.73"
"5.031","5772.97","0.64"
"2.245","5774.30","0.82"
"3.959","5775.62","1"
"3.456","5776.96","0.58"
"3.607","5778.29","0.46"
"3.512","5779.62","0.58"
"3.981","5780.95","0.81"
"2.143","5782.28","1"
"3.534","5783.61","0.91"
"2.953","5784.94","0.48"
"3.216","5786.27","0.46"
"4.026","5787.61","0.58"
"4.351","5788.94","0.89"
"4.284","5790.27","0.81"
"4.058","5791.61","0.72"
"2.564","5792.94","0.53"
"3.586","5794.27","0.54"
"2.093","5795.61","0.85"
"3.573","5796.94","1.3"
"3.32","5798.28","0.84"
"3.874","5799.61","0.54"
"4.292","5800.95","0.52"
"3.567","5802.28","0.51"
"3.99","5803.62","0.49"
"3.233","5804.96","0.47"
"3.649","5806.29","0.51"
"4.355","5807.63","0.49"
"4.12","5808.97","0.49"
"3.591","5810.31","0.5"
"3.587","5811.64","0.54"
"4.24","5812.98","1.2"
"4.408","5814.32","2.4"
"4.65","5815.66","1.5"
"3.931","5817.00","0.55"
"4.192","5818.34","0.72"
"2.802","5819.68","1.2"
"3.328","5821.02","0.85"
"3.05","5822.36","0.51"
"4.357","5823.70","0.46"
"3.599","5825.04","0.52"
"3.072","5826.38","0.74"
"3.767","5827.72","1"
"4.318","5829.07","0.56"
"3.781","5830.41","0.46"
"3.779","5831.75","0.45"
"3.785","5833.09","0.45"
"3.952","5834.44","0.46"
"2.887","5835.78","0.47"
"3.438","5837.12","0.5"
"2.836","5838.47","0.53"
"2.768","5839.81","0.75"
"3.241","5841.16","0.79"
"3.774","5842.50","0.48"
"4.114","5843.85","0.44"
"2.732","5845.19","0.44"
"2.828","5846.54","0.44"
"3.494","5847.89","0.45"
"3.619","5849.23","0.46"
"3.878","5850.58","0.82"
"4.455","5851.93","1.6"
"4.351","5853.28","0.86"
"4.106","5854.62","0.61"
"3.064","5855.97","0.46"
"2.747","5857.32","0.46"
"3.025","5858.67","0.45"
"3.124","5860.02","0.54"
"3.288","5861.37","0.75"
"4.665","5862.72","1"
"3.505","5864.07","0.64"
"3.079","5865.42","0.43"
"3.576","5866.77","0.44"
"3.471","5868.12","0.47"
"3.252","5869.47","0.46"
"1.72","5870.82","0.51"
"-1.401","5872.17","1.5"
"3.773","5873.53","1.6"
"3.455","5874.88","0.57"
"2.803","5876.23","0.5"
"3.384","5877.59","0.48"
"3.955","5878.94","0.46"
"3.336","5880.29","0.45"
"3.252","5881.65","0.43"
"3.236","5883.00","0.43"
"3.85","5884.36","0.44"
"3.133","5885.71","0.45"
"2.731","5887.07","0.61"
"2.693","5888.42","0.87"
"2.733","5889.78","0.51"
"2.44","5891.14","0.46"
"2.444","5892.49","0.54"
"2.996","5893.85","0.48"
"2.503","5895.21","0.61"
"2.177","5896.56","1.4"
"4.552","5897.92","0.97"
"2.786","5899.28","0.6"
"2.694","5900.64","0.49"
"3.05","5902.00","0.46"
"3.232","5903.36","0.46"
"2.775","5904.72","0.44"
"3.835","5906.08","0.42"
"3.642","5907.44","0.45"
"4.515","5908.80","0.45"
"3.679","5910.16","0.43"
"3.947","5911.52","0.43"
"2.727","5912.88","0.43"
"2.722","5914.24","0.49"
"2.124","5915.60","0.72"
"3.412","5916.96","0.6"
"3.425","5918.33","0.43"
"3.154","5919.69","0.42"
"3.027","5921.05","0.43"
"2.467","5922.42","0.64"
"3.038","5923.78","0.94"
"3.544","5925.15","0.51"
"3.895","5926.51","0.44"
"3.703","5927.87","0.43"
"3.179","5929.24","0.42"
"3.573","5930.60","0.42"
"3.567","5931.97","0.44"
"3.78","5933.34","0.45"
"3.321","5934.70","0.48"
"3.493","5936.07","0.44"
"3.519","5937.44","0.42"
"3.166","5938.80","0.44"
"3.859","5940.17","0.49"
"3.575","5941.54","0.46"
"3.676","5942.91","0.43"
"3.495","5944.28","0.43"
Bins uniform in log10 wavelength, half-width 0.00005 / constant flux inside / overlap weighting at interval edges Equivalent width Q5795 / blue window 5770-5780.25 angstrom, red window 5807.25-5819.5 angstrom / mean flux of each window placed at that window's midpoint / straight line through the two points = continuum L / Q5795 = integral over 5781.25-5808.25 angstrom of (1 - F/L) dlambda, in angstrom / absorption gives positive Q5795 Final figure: 2.4 angstrom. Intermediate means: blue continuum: 3.69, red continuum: 4.06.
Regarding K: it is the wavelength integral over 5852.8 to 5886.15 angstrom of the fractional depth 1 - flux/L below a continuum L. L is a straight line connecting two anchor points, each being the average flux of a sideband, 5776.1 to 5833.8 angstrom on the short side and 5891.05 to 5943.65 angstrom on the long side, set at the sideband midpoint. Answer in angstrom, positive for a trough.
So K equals 2.5 angstrom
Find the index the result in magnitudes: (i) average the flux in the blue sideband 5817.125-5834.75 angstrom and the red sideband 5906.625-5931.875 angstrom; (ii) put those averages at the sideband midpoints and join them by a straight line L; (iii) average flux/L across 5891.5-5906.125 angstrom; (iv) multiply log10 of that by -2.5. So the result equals 0.154 mag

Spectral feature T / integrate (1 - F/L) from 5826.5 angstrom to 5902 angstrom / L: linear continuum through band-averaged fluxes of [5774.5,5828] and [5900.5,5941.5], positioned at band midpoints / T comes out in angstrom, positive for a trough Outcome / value 5.5 angstrom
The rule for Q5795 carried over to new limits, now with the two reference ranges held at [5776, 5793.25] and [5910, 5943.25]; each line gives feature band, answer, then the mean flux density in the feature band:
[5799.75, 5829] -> -2.6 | 3.81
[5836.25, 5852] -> 0.3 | 3.38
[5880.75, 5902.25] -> 2.7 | 2.96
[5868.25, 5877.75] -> 2.7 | 2.43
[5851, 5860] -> -0.4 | 3.59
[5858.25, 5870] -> -0.1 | 3.45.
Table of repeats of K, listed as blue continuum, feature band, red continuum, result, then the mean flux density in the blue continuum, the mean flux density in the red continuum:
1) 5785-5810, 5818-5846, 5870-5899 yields -1.3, 3.66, 2.85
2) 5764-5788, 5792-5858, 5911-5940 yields -2.4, 3.58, 3.28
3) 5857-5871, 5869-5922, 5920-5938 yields 5.1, 3.29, 3.39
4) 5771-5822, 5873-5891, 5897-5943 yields 1.2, 3.66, 3.36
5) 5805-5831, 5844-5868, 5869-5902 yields -1.8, 3.82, 2.86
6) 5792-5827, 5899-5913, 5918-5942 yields 0.2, 3.66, 3.4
